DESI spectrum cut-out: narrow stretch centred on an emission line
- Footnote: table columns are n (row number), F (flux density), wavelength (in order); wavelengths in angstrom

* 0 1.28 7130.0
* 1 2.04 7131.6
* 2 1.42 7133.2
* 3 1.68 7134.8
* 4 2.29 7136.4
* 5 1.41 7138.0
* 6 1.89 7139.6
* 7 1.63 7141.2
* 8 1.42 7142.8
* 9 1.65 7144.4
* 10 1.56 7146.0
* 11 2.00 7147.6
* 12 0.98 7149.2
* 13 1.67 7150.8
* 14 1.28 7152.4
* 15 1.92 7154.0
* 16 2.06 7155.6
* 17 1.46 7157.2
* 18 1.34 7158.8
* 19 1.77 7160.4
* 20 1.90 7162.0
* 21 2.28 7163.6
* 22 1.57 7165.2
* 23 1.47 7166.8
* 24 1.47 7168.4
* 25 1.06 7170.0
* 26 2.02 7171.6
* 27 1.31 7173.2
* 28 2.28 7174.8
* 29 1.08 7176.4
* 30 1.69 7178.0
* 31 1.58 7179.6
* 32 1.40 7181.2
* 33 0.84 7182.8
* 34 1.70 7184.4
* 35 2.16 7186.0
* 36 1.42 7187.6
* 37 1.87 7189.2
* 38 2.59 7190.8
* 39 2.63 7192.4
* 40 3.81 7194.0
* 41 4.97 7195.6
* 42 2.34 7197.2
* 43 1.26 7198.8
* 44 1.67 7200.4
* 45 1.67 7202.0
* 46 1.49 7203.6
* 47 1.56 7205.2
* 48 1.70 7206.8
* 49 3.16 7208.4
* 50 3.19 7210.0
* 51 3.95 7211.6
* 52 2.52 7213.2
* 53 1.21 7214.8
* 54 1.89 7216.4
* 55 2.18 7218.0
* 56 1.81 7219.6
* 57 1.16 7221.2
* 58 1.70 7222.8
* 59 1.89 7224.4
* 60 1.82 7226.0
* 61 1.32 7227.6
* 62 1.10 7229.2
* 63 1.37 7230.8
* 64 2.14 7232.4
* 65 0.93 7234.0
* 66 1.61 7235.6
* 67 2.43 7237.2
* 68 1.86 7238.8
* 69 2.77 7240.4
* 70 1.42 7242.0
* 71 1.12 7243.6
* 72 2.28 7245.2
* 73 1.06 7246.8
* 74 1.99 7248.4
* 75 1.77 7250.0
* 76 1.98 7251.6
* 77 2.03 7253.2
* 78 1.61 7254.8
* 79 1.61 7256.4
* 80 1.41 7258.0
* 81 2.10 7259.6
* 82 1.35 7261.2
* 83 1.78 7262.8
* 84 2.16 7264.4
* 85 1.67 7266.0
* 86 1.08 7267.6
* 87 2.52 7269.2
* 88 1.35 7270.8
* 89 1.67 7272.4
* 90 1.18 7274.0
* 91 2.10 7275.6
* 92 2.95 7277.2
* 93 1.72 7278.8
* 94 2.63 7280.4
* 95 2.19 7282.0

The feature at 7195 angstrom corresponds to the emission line [S II] 6716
